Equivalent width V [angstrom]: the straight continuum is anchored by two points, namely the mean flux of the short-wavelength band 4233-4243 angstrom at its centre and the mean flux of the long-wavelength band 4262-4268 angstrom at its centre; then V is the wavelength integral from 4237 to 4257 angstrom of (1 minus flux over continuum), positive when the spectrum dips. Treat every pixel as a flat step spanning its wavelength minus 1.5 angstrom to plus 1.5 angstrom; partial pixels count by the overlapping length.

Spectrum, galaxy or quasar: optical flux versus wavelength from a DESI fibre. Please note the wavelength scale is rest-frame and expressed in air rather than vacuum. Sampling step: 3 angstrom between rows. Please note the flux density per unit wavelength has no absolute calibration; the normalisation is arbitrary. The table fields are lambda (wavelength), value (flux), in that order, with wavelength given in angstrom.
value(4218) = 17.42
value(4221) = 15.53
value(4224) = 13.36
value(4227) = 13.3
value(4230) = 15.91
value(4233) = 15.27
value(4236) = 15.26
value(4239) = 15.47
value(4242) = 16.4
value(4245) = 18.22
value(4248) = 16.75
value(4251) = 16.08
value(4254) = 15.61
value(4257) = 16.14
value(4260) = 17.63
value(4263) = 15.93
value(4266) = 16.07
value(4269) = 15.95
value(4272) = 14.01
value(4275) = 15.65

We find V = -0.8 angstrom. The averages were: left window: 15.6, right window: 16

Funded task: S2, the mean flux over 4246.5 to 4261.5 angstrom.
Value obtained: 16.4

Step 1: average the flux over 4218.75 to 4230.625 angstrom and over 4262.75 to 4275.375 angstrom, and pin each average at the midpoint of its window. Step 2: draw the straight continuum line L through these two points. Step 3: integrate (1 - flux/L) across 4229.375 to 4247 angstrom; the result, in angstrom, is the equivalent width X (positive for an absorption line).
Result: -1.5 angstrom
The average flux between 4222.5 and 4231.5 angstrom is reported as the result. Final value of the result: 14.2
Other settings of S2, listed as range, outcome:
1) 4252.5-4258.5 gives 15.9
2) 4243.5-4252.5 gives 17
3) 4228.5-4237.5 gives 15.5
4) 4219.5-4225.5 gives 14.4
